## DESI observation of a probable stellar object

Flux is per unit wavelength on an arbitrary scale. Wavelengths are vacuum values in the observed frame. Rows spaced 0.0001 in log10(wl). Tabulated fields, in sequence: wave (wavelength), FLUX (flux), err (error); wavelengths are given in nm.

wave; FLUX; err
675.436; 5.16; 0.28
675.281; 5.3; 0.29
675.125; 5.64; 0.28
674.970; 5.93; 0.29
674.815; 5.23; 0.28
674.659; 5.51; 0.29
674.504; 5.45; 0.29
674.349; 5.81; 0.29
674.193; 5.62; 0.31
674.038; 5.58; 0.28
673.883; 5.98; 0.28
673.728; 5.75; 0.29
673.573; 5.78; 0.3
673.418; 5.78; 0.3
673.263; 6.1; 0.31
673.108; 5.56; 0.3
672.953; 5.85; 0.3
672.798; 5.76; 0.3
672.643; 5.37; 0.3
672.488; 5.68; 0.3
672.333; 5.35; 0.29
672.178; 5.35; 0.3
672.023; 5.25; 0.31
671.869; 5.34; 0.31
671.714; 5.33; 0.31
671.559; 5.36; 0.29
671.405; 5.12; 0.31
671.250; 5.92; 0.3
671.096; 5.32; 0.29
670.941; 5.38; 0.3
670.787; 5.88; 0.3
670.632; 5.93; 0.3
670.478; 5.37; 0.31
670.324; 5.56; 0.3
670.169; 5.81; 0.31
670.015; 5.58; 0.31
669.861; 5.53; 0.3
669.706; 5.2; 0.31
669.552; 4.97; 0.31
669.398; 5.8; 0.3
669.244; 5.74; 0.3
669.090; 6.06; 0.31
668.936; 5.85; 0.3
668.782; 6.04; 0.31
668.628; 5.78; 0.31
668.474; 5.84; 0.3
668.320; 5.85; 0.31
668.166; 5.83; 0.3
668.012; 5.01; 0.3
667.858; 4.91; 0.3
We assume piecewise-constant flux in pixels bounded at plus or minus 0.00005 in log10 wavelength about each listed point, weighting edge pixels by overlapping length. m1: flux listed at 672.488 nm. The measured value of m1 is 5.68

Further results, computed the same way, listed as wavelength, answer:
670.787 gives 5.88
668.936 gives 5.85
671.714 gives 5.33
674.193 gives 5.62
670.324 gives 5.56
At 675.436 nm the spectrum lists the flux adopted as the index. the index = 5.16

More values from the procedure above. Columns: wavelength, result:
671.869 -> 5.34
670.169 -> 5.81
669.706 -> 5.2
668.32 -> 5.85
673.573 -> 5.78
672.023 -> 5.25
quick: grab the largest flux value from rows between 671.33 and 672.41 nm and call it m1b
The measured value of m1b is 5.36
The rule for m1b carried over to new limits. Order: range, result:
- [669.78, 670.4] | 5.81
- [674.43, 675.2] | 5.93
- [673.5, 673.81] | 5.78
